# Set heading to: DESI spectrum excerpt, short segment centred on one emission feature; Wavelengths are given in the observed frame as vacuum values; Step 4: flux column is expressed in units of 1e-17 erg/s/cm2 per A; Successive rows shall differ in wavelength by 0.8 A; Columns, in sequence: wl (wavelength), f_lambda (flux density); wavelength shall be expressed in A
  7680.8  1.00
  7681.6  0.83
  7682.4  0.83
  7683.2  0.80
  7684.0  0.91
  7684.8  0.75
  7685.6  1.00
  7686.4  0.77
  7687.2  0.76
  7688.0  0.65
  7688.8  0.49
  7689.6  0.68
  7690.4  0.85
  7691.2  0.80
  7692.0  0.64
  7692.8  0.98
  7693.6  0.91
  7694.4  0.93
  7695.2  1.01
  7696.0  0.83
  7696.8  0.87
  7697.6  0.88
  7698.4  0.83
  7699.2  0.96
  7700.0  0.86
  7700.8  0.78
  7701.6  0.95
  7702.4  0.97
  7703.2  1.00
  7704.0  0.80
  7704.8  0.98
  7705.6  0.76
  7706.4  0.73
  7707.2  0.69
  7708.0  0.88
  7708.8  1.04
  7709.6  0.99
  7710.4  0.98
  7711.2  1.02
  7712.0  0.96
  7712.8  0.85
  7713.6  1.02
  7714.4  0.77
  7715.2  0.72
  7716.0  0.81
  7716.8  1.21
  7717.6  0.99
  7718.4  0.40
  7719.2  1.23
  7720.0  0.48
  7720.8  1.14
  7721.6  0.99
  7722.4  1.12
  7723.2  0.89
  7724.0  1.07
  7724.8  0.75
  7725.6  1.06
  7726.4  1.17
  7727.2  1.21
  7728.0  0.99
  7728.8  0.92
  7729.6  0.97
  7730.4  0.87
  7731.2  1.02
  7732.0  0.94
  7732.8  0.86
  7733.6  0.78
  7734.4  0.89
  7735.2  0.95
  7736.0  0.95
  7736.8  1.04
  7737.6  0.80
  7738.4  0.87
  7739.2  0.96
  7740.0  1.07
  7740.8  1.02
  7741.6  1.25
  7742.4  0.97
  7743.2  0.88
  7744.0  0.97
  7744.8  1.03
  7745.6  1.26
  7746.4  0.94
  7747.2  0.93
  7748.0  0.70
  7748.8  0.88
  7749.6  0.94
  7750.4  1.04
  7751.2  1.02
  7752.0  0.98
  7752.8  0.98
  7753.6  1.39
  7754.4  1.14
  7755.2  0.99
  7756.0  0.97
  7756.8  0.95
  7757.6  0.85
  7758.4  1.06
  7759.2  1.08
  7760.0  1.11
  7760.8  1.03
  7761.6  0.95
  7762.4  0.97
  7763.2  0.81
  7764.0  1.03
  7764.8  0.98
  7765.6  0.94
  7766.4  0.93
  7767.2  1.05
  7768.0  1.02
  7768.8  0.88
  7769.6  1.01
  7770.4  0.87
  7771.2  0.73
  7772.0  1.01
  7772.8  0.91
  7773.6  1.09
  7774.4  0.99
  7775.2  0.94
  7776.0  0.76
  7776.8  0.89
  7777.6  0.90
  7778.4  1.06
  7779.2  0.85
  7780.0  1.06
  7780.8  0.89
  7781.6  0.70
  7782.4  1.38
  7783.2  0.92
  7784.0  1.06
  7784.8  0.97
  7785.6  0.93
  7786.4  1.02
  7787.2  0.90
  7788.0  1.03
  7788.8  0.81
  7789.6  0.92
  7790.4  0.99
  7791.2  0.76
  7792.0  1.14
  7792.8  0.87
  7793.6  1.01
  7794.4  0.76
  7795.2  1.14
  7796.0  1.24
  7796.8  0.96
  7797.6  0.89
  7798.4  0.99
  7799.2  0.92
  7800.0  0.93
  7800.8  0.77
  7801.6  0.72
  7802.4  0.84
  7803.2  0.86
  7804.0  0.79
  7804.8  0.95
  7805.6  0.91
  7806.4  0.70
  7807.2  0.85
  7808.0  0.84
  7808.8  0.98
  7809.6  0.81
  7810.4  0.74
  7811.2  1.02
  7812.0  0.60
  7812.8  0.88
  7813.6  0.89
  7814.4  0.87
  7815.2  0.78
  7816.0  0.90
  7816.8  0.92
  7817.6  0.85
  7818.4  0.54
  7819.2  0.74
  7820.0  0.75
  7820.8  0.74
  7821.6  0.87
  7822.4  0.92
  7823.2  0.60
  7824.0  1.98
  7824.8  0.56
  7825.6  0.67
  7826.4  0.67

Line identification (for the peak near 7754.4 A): C III] 1909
